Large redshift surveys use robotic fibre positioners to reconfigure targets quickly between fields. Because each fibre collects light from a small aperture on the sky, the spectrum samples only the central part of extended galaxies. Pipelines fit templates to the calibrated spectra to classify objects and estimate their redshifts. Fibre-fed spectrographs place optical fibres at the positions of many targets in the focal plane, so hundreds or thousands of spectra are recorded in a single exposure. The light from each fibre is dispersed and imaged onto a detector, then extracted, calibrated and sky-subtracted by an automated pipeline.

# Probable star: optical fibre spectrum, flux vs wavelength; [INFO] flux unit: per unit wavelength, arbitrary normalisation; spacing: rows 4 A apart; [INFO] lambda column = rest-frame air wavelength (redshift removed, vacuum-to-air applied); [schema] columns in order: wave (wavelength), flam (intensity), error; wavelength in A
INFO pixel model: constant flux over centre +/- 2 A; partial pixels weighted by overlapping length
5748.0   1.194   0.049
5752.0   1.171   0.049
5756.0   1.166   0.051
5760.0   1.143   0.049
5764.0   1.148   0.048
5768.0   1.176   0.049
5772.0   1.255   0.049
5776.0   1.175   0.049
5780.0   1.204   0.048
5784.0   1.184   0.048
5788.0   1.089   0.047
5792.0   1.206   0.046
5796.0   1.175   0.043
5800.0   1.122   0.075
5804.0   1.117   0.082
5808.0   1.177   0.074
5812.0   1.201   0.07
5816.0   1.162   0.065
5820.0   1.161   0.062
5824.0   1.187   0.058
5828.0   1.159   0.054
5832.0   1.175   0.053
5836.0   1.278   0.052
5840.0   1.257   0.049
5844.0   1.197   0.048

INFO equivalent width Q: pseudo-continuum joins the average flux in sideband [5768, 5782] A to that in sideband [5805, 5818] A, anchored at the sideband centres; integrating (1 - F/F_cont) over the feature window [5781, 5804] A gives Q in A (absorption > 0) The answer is 0.7 A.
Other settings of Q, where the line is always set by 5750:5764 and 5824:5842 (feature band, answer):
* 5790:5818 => 0.6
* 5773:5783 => -0.2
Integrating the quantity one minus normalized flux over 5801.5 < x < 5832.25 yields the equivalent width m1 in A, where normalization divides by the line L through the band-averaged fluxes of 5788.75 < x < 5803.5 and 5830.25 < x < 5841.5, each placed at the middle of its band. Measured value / 0.82 A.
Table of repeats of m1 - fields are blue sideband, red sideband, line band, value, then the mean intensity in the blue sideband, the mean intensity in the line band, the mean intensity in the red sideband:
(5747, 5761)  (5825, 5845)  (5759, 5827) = 1.1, 1.17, 1.17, 1.21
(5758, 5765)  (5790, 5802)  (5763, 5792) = -0.6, 1.15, 1.18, 1.17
